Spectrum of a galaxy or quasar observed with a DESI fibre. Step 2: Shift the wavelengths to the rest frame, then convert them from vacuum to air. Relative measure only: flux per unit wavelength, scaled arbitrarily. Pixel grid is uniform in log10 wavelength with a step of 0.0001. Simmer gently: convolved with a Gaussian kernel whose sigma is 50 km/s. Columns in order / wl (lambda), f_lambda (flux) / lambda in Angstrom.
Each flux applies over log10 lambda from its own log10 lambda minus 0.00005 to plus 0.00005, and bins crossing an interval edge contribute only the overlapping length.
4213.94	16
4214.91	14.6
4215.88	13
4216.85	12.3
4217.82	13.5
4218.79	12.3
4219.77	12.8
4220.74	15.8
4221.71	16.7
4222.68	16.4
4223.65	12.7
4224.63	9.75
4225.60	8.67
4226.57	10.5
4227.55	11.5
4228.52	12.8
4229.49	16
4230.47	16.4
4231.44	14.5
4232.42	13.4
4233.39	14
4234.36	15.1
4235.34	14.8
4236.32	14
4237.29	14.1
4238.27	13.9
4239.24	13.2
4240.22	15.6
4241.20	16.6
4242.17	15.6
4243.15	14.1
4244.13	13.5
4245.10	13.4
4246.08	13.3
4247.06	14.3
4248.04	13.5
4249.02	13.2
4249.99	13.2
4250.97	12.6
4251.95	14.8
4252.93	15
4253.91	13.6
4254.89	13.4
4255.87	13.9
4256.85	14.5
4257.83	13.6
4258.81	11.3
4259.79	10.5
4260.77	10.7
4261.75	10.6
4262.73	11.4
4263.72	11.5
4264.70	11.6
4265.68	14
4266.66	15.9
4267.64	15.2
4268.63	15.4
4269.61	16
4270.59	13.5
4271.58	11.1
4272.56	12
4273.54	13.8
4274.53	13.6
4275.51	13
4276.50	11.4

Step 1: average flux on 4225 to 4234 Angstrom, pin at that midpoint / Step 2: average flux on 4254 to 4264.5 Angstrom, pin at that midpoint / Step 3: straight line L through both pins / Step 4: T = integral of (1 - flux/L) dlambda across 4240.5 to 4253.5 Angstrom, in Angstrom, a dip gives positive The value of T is -1.6 Angstrom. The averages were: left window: 13.1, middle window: 14.1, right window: 12.2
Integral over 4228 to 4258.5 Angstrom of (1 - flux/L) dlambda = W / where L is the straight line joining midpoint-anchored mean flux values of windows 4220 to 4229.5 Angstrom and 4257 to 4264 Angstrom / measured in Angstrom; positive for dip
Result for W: -4.9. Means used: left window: 12.9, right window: 11.5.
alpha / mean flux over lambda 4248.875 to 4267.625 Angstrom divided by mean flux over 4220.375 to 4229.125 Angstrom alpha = 1.02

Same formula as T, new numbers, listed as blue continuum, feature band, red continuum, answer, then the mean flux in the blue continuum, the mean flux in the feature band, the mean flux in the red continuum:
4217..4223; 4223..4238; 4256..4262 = 0.52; 14.4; 13.3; 12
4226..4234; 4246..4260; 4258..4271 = -0.31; 13.6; 13.4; 12.9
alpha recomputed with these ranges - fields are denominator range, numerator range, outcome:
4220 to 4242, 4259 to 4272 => 0.92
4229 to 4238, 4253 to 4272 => 0.89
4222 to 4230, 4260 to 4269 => 1.03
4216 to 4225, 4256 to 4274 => 0.95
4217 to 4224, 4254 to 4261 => 0.89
